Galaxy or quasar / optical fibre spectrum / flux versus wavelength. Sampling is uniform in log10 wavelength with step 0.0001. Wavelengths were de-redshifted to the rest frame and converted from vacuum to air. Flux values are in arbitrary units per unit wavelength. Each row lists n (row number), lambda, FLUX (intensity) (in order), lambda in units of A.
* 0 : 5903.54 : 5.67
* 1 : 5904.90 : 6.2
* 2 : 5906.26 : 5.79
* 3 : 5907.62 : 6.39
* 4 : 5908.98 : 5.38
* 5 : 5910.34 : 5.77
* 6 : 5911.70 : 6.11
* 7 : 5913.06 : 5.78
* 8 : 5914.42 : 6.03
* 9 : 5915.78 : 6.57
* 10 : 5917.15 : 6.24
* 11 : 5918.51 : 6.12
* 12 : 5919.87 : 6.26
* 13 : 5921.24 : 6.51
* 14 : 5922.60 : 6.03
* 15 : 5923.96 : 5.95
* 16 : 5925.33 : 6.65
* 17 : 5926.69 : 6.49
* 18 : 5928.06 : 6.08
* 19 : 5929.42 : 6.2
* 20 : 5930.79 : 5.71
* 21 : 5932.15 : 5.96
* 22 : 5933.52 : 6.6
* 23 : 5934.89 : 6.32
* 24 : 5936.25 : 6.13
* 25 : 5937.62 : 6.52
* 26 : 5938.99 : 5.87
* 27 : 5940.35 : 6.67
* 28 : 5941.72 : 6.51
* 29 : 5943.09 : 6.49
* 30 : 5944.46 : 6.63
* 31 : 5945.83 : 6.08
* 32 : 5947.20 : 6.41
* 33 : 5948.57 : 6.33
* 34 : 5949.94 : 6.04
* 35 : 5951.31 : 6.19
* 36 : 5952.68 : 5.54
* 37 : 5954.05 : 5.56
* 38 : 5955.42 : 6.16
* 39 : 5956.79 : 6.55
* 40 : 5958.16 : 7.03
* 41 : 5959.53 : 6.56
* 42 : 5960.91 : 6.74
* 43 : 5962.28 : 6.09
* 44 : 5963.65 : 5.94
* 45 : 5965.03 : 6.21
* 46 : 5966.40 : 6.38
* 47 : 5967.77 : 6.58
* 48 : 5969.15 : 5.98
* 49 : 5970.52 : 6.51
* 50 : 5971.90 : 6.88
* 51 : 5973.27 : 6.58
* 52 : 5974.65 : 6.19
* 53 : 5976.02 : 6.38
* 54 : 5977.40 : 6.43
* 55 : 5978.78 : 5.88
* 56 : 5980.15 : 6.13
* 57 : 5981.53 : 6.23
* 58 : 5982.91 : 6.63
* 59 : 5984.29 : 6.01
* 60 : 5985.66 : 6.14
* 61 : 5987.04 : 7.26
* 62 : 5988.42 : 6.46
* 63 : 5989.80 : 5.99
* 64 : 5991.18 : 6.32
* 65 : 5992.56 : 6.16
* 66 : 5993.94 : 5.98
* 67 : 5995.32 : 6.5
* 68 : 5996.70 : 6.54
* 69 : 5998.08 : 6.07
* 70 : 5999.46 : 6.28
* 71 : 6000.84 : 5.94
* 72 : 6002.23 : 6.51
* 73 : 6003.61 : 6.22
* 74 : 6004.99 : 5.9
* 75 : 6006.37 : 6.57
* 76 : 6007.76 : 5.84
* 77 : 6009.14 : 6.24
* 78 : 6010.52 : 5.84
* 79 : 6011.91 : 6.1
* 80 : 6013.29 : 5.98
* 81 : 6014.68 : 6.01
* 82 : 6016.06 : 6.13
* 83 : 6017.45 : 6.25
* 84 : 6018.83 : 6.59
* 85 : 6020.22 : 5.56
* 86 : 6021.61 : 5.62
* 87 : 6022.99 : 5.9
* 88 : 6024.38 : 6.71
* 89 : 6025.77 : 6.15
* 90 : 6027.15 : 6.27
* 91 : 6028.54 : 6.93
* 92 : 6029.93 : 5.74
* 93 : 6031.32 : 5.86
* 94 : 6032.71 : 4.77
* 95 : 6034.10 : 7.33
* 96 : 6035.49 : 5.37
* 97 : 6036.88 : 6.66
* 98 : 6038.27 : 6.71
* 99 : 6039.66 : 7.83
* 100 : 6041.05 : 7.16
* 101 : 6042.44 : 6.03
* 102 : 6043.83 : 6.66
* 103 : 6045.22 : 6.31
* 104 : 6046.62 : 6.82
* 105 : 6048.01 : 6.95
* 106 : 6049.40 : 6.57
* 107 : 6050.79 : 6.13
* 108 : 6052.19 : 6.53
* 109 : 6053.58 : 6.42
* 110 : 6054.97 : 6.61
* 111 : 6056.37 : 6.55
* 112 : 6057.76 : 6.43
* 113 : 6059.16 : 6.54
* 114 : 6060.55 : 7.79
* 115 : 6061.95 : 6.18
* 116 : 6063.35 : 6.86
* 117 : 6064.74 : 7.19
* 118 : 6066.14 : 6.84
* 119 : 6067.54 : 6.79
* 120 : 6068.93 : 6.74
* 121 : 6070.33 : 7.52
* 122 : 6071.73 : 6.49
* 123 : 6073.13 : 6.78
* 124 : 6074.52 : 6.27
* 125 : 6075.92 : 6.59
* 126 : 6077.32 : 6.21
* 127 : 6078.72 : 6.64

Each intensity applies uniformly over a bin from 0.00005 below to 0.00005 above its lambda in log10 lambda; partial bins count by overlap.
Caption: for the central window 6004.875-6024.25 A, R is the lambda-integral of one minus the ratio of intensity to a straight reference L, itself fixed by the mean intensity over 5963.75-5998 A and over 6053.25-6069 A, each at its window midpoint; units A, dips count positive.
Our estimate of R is 1.3 A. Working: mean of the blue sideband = 6.34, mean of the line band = 6.06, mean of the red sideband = 6.75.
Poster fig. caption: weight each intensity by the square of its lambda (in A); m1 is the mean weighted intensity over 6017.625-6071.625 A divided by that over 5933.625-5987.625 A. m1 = 1.06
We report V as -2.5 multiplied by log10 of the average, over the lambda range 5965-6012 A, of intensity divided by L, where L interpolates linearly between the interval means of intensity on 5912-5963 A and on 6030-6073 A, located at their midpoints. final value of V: 0.02 mag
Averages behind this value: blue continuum 6.26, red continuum 6.61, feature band 6.29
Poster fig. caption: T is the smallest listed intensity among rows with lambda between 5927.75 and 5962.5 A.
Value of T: 5.54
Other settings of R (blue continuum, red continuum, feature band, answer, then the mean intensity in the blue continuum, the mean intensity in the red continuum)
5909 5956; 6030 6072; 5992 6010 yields 0.62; 6.18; 6.61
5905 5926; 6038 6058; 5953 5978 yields -0.19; 6.11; 6.65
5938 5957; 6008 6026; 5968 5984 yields -0.49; 6.21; 6.08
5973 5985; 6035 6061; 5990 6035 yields 2.08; 6.26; 6.64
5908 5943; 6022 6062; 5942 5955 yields 0.19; 6.19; 6.48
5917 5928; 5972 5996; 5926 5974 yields -0.04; 6.27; 6.32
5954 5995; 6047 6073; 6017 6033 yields 1.26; 6.34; 6.73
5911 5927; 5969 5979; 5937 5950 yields -0.14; 6.22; 6.4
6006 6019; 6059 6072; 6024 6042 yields 0.07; 6.13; 6.92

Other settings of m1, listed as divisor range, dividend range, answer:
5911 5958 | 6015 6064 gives 1.07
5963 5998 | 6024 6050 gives 1.04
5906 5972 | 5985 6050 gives 1.04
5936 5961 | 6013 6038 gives 0.99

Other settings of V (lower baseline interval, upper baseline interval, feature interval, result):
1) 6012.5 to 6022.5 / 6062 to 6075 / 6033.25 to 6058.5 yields -0.02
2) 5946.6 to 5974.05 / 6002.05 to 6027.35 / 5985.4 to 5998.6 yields -0.03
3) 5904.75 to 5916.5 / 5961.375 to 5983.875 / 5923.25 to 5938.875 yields -0.02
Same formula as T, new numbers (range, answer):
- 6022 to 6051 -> 4.77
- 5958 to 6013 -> 5.84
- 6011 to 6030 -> 5.56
